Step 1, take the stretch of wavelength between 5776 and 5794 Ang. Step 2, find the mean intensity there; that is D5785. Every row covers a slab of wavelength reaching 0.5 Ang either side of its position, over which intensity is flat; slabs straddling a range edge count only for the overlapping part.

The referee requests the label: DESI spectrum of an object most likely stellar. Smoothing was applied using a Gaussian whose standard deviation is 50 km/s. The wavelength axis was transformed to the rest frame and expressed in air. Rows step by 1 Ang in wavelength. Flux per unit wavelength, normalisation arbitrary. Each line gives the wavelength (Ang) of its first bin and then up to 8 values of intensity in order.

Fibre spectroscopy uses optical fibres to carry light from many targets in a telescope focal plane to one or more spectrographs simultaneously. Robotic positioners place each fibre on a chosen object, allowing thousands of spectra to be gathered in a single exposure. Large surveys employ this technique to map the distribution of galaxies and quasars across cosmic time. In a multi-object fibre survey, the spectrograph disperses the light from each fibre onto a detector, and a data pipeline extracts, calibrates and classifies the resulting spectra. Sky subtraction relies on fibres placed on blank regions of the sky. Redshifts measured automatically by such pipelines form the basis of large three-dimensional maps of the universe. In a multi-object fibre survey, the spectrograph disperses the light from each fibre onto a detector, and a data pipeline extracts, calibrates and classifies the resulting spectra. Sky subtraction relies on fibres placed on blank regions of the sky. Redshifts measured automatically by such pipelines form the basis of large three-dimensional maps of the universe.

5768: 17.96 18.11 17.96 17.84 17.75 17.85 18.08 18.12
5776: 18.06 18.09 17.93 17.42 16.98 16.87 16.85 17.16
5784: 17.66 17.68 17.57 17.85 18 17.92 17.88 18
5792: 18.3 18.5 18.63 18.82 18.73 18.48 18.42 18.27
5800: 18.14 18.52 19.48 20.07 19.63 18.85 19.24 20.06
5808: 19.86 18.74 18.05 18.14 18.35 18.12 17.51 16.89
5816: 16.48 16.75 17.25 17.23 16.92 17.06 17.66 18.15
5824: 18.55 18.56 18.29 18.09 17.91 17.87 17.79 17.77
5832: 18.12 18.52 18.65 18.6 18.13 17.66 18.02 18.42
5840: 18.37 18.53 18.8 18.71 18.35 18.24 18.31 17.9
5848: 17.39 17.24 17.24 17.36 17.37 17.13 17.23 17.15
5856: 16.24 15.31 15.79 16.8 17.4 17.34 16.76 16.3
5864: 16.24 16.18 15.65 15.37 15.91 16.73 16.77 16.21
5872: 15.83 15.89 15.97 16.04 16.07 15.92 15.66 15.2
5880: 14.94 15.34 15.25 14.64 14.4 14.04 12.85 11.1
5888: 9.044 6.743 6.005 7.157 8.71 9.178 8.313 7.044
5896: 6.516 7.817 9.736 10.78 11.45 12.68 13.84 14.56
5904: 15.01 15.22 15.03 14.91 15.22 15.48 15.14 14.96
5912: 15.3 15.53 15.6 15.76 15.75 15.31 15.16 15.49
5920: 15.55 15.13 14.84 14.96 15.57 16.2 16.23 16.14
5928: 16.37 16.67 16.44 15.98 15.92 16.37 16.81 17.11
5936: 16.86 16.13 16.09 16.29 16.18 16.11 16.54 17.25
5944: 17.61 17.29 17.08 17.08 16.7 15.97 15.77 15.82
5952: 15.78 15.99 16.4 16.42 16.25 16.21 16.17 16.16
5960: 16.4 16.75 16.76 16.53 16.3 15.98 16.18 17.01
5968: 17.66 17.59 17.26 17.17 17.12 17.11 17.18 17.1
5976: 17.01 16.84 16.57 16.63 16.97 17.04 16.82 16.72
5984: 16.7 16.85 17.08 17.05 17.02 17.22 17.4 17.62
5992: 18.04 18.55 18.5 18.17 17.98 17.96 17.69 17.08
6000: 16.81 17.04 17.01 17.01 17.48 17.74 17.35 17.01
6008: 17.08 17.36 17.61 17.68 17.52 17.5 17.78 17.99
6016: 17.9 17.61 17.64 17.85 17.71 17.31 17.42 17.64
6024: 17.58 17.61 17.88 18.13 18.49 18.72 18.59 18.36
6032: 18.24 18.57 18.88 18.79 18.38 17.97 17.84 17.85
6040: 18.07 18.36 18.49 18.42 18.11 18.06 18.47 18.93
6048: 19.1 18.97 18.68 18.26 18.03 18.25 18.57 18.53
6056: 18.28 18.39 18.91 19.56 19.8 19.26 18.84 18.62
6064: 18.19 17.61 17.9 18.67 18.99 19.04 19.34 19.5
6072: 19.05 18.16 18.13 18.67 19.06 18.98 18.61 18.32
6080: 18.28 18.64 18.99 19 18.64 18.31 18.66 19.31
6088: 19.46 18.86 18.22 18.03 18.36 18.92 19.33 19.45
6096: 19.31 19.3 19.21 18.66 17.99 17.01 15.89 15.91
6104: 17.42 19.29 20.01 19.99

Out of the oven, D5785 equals 17.7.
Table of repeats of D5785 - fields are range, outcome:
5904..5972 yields 16.1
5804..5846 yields 18.1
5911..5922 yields 15.4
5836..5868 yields 17.2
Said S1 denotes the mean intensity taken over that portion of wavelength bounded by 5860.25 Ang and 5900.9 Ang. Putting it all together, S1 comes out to 13.2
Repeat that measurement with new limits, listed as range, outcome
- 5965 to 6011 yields 17.2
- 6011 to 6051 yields 18.1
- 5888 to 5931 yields 13.3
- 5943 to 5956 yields 16.5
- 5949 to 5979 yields 16.6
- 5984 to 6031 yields 17.6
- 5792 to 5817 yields 18.5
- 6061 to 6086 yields 18.7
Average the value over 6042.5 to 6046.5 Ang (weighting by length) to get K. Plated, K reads 18.3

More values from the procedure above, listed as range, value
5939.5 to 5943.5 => 16.5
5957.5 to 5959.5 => 16.2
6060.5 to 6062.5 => 19.1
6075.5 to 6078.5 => 18.9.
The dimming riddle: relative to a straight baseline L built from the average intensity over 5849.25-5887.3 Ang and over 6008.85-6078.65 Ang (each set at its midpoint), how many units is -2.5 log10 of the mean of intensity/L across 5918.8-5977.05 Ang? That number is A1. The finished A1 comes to 0.04 mag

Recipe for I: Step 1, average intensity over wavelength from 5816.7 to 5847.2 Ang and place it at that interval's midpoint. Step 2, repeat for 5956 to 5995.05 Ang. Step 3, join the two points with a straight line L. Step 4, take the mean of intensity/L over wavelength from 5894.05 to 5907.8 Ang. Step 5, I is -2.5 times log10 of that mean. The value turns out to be 0.43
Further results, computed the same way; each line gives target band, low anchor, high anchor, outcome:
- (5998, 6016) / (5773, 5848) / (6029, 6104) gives 0.064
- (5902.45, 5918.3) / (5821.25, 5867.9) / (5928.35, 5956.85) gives 0.106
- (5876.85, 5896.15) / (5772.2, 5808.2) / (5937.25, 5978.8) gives 0.454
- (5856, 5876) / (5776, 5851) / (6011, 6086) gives 0.122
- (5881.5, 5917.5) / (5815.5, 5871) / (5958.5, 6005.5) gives 0.362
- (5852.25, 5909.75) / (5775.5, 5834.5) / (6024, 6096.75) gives 0.293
